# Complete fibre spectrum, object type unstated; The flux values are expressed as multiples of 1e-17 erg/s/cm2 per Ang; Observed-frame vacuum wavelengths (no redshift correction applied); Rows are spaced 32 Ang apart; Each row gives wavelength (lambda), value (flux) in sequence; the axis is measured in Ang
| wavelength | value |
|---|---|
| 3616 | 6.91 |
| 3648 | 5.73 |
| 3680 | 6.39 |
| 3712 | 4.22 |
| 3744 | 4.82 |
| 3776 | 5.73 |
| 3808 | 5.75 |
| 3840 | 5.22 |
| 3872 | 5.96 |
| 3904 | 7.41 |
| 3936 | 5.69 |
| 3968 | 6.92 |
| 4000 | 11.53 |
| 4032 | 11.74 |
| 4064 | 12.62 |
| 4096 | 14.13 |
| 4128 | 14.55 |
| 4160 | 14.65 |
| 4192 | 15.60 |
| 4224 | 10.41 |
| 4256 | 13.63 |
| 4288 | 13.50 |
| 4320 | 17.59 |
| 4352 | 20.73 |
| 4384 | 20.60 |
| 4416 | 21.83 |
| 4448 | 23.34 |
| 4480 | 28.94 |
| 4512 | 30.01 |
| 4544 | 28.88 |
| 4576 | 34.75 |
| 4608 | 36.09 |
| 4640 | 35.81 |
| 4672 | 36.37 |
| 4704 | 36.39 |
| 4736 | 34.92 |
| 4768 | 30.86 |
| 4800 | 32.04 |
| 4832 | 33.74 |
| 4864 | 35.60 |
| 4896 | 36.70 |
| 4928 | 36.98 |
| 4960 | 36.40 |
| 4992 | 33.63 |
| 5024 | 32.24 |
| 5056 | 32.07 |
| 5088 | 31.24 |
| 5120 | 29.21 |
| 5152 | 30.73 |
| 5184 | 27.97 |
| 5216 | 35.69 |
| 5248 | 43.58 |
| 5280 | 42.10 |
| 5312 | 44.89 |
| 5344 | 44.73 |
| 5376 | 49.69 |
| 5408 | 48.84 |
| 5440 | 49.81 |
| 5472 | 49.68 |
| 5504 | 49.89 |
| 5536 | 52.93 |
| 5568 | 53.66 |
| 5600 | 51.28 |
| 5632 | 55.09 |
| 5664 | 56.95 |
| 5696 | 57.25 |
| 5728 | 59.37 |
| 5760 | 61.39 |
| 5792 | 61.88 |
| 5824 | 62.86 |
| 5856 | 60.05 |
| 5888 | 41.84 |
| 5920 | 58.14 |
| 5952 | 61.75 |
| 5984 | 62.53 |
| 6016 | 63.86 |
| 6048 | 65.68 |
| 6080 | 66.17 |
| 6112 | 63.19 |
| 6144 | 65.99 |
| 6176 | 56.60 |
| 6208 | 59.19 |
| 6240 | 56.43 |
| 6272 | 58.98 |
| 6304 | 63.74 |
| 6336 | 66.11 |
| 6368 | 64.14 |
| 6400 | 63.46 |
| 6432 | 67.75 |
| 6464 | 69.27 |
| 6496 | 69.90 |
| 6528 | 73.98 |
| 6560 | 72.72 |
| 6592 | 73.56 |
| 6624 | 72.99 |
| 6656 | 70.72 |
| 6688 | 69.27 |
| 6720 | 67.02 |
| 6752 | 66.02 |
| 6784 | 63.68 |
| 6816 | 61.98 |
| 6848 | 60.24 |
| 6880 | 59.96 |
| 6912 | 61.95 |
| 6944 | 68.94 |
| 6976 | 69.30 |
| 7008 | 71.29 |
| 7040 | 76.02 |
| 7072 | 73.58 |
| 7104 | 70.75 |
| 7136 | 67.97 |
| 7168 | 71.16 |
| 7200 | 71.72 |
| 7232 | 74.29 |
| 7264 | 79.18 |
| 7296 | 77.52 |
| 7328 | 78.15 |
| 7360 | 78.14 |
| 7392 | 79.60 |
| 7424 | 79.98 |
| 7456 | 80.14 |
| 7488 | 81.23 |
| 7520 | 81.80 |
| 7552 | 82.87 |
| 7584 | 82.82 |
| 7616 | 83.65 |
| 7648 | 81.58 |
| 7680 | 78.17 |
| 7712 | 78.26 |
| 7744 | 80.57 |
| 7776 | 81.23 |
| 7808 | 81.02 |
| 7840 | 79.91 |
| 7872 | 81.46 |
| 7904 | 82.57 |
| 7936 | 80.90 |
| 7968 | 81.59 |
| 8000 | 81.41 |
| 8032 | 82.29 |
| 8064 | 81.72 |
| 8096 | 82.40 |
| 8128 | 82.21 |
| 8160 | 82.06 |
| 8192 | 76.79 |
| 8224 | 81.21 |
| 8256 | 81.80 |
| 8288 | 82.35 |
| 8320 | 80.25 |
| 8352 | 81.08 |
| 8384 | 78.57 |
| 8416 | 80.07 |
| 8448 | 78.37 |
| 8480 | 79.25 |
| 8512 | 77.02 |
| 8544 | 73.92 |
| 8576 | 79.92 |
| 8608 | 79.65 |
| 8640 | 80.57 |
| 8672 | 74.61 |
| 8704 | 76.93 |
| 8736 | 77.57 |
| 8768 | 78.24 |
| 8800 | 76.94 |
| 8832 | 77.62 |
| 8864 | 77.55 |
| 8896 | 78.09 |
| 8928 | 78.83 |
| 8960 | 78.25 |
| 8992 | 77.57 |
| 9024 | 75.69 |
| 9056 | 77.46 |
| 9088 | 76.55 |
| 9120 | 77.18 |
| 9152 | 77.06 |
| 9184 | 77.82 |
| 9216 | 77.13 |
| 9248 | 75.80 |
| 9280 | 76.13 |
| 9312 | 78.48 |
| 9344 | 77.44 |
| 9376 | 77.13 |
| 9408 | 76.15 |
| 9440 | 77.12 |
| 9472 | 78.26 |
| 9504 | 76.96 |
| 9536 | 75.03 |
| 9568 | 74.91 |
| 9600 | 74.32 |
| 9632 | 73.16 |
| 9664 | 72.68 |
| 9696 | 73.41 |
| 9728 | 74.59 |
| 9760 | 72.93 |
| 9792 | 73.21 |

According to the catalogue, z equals 0.000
